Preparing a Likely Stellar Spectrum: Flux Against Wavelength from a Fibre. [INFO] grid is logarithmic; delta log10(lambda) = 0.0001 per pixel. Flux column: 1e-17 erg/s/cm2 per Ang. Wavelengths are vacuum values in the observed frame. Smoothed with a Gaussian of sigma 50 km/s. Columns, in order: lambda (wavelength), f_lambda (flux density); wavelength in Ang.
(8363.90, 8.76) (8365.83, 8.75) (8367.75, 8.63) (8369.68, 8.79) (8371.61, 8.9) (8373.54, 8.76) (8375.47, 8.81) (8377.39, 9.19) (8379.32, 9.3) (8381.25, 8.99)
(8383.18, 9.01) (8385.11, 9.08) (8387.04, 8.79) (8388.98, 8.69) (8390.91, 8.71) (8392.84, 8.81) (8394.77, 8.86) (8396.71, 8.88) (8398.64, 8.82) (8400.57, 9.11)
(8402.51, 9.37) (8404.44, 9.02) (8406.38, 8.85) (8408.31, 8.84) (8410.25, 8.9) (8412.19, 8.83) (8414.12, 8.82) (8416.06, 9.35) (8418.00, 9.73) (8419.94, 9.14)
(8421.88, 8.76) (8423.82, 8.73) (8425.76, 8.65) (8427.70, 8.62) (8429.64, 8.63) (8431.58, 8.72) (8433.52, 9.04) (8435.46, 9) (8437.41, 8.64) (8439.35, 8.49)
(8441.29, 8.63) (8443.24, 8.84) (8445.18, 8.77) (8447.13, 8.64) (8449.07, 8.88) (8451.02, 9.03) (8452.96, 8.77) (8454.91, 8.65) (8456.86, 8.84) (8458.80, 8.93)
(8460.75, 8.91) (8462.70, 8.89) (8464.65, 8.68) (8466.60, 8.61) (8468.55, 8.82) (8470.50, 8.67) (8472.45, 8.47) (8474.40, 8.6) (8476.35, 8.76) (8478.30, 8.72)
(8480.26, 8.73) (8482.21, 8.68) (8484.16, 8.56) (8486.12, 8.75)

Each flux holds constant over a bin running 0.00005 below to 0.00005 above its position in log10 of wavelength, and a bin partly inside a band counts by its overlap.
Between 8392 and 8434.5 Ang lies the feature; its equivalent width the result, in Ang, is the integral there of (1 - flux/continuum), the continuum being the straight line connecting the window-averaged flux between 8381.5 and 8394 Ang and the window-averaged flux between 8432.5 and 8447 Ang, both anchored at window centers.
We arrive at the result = -0.6 Ang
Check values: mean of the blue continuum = 8.86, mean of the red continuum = 8.76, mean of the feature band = 8.93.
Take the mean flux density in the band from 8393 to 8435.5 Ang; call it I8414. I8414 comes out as 8.94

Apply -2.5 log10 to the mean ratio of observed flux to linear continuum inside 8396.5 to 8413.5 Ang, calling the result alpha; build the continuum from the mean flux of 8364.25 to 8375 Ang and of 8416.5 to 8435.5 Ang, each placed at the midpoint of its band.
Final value -0.01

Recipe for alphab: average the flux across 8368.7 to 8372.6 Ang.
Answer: 8.83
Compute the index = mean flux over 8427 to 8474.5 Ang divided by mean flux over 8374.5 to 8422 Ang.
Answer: 1.0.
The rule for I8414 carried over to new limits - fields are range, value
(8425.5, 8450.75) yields 8.74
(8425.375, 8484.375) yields 8.74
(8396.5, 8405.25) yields 9.06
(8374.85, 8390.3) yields 8.98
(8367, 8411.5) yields 8.92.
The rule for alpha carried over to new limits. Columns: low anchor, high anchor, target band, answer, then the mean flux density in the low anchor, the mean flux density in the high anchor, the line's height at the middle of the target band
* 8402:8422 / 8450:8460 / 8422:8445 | 0.027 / 9.06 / 8.85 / 8.95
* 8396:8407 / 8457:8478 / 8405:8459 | 0.005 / 9.02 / 8.74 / 8.89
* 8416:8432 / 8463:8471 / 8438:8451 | 0.010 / 8.91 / 8.71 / 8.81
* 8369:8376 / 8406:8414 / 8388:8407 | -0.008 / 8.81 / 8.86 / 8.84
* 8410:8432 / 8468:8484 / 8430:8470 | 0.000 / 8.91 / 8.67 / 8.79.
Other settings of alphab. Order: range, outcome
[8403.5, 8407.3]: 8.92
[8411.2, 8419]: 9.18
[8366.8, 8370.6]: 8.7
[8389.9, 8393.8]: 8.77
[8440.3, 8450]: 8.75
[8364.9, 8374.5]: 8.76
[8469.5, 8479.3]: 8.64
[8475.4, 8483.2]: 8.72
